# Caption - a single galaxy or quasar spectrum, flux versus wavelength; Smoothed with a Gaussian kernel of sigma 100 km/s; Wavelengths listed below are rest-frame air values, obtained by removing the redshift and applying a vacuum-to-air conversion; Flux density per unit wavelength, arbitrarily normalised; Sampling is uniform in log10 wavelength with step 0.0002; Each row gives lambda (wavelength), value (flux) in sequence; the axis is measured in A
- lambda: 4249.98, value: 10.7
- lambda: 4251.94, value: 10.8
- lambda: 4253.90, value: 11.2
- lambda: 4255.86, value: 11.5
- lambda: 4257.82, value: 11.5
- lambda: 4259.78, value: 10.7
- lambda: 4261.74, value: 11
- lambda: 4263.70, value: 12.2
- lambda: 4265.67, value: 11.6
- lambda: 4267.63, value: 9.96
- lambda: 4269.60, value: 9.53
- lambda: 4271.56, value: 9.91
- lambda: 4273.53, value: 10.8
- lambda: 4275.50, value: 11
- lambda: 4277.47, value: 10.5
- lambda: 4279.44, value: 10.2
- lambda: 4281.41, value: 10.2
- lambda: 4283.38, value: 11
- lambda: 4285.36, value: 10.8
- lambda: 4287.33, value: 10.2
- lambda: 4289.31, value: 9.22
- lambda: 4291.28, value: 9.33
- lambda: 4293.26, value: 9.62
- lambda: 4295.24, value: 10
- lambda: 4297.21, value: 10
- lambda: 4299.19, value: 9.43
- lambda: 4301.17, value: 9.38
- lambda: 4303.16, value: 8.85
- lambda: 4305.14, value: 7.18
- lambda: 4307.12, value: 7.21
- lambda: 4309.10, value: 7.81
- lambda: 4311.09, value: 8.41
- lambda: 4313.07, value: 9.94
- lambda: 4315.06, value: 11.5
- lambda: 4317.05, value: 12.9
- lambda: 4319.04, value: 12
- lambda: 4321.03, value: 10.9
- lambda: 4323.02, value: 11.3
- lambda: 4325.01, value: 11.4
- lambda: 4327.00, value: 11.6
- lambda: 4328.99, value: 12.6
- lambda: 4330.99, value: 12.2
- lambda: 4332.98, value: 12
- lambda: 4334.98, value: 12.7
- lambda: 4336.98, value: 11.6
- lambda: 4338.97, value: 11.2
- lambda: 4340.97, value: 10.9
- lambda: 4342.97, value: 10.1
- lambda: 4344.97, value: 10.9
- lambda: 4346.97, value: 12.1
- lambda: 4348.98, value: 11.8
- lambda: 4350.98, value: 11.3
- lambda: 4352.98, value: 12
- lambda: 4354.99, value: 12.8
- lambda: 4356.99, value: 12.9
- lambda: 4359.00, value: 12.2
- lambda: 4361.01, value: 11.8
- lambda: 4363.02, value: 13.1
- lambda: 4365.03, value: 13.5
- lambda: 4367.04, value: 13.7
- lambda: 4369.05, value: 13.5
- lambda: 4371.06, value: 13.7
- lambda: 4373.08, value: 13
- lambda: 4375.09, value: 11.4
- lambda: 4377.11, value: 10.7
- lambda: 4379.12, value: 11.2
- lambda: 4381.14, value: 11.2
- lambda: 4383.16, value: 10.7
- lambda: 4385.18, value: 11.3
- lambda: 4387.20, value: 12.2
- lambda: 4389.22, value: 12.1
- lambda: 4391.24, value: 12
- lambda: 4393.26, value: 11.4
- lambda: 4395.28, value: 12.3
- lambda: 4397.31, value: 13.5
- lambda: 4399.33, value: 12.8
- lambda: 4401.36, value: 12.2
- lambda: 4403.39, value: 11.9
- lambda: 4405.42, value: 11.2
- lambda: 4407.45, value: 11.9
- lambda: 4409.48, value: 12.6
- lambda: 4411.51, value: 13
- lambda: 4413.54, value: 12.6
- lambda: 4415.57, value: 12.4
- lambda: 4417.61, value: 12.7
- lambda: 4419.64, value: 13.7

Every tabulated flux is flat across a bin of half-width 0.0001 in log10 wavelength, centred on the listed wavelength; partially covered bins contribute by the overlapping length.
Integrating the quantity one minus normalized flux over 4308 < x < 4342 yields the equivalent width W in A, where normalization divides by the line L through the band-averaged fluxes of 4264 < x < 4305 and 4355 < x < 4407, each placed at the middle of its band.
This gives -0.8 A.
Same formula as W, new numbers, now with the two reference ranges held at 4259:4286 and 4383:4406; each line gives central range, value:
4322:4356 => -0.80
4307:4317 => 1.45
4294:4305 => 1.62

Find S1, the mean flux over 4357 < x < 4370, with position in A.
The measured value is 13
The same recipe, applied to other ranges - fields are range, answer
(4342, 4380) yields 12.2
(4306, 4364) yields 11.3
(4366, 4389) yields 12.1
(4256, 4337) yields 10.5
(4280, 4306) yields 9.65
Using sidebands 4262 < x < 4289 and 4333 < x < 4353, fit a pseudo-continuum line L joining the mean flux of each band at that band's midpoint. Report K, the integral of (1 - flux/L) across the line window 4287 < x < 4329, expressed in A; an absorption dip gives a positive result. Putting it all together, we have 3.97 A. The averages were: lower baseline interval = 10.6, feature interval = 9.98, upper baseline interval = 11.5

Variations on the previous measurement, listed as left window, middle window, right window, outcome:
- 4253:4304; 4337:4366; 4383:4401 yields -1.0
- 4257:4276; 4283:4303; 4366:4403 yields 2.3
